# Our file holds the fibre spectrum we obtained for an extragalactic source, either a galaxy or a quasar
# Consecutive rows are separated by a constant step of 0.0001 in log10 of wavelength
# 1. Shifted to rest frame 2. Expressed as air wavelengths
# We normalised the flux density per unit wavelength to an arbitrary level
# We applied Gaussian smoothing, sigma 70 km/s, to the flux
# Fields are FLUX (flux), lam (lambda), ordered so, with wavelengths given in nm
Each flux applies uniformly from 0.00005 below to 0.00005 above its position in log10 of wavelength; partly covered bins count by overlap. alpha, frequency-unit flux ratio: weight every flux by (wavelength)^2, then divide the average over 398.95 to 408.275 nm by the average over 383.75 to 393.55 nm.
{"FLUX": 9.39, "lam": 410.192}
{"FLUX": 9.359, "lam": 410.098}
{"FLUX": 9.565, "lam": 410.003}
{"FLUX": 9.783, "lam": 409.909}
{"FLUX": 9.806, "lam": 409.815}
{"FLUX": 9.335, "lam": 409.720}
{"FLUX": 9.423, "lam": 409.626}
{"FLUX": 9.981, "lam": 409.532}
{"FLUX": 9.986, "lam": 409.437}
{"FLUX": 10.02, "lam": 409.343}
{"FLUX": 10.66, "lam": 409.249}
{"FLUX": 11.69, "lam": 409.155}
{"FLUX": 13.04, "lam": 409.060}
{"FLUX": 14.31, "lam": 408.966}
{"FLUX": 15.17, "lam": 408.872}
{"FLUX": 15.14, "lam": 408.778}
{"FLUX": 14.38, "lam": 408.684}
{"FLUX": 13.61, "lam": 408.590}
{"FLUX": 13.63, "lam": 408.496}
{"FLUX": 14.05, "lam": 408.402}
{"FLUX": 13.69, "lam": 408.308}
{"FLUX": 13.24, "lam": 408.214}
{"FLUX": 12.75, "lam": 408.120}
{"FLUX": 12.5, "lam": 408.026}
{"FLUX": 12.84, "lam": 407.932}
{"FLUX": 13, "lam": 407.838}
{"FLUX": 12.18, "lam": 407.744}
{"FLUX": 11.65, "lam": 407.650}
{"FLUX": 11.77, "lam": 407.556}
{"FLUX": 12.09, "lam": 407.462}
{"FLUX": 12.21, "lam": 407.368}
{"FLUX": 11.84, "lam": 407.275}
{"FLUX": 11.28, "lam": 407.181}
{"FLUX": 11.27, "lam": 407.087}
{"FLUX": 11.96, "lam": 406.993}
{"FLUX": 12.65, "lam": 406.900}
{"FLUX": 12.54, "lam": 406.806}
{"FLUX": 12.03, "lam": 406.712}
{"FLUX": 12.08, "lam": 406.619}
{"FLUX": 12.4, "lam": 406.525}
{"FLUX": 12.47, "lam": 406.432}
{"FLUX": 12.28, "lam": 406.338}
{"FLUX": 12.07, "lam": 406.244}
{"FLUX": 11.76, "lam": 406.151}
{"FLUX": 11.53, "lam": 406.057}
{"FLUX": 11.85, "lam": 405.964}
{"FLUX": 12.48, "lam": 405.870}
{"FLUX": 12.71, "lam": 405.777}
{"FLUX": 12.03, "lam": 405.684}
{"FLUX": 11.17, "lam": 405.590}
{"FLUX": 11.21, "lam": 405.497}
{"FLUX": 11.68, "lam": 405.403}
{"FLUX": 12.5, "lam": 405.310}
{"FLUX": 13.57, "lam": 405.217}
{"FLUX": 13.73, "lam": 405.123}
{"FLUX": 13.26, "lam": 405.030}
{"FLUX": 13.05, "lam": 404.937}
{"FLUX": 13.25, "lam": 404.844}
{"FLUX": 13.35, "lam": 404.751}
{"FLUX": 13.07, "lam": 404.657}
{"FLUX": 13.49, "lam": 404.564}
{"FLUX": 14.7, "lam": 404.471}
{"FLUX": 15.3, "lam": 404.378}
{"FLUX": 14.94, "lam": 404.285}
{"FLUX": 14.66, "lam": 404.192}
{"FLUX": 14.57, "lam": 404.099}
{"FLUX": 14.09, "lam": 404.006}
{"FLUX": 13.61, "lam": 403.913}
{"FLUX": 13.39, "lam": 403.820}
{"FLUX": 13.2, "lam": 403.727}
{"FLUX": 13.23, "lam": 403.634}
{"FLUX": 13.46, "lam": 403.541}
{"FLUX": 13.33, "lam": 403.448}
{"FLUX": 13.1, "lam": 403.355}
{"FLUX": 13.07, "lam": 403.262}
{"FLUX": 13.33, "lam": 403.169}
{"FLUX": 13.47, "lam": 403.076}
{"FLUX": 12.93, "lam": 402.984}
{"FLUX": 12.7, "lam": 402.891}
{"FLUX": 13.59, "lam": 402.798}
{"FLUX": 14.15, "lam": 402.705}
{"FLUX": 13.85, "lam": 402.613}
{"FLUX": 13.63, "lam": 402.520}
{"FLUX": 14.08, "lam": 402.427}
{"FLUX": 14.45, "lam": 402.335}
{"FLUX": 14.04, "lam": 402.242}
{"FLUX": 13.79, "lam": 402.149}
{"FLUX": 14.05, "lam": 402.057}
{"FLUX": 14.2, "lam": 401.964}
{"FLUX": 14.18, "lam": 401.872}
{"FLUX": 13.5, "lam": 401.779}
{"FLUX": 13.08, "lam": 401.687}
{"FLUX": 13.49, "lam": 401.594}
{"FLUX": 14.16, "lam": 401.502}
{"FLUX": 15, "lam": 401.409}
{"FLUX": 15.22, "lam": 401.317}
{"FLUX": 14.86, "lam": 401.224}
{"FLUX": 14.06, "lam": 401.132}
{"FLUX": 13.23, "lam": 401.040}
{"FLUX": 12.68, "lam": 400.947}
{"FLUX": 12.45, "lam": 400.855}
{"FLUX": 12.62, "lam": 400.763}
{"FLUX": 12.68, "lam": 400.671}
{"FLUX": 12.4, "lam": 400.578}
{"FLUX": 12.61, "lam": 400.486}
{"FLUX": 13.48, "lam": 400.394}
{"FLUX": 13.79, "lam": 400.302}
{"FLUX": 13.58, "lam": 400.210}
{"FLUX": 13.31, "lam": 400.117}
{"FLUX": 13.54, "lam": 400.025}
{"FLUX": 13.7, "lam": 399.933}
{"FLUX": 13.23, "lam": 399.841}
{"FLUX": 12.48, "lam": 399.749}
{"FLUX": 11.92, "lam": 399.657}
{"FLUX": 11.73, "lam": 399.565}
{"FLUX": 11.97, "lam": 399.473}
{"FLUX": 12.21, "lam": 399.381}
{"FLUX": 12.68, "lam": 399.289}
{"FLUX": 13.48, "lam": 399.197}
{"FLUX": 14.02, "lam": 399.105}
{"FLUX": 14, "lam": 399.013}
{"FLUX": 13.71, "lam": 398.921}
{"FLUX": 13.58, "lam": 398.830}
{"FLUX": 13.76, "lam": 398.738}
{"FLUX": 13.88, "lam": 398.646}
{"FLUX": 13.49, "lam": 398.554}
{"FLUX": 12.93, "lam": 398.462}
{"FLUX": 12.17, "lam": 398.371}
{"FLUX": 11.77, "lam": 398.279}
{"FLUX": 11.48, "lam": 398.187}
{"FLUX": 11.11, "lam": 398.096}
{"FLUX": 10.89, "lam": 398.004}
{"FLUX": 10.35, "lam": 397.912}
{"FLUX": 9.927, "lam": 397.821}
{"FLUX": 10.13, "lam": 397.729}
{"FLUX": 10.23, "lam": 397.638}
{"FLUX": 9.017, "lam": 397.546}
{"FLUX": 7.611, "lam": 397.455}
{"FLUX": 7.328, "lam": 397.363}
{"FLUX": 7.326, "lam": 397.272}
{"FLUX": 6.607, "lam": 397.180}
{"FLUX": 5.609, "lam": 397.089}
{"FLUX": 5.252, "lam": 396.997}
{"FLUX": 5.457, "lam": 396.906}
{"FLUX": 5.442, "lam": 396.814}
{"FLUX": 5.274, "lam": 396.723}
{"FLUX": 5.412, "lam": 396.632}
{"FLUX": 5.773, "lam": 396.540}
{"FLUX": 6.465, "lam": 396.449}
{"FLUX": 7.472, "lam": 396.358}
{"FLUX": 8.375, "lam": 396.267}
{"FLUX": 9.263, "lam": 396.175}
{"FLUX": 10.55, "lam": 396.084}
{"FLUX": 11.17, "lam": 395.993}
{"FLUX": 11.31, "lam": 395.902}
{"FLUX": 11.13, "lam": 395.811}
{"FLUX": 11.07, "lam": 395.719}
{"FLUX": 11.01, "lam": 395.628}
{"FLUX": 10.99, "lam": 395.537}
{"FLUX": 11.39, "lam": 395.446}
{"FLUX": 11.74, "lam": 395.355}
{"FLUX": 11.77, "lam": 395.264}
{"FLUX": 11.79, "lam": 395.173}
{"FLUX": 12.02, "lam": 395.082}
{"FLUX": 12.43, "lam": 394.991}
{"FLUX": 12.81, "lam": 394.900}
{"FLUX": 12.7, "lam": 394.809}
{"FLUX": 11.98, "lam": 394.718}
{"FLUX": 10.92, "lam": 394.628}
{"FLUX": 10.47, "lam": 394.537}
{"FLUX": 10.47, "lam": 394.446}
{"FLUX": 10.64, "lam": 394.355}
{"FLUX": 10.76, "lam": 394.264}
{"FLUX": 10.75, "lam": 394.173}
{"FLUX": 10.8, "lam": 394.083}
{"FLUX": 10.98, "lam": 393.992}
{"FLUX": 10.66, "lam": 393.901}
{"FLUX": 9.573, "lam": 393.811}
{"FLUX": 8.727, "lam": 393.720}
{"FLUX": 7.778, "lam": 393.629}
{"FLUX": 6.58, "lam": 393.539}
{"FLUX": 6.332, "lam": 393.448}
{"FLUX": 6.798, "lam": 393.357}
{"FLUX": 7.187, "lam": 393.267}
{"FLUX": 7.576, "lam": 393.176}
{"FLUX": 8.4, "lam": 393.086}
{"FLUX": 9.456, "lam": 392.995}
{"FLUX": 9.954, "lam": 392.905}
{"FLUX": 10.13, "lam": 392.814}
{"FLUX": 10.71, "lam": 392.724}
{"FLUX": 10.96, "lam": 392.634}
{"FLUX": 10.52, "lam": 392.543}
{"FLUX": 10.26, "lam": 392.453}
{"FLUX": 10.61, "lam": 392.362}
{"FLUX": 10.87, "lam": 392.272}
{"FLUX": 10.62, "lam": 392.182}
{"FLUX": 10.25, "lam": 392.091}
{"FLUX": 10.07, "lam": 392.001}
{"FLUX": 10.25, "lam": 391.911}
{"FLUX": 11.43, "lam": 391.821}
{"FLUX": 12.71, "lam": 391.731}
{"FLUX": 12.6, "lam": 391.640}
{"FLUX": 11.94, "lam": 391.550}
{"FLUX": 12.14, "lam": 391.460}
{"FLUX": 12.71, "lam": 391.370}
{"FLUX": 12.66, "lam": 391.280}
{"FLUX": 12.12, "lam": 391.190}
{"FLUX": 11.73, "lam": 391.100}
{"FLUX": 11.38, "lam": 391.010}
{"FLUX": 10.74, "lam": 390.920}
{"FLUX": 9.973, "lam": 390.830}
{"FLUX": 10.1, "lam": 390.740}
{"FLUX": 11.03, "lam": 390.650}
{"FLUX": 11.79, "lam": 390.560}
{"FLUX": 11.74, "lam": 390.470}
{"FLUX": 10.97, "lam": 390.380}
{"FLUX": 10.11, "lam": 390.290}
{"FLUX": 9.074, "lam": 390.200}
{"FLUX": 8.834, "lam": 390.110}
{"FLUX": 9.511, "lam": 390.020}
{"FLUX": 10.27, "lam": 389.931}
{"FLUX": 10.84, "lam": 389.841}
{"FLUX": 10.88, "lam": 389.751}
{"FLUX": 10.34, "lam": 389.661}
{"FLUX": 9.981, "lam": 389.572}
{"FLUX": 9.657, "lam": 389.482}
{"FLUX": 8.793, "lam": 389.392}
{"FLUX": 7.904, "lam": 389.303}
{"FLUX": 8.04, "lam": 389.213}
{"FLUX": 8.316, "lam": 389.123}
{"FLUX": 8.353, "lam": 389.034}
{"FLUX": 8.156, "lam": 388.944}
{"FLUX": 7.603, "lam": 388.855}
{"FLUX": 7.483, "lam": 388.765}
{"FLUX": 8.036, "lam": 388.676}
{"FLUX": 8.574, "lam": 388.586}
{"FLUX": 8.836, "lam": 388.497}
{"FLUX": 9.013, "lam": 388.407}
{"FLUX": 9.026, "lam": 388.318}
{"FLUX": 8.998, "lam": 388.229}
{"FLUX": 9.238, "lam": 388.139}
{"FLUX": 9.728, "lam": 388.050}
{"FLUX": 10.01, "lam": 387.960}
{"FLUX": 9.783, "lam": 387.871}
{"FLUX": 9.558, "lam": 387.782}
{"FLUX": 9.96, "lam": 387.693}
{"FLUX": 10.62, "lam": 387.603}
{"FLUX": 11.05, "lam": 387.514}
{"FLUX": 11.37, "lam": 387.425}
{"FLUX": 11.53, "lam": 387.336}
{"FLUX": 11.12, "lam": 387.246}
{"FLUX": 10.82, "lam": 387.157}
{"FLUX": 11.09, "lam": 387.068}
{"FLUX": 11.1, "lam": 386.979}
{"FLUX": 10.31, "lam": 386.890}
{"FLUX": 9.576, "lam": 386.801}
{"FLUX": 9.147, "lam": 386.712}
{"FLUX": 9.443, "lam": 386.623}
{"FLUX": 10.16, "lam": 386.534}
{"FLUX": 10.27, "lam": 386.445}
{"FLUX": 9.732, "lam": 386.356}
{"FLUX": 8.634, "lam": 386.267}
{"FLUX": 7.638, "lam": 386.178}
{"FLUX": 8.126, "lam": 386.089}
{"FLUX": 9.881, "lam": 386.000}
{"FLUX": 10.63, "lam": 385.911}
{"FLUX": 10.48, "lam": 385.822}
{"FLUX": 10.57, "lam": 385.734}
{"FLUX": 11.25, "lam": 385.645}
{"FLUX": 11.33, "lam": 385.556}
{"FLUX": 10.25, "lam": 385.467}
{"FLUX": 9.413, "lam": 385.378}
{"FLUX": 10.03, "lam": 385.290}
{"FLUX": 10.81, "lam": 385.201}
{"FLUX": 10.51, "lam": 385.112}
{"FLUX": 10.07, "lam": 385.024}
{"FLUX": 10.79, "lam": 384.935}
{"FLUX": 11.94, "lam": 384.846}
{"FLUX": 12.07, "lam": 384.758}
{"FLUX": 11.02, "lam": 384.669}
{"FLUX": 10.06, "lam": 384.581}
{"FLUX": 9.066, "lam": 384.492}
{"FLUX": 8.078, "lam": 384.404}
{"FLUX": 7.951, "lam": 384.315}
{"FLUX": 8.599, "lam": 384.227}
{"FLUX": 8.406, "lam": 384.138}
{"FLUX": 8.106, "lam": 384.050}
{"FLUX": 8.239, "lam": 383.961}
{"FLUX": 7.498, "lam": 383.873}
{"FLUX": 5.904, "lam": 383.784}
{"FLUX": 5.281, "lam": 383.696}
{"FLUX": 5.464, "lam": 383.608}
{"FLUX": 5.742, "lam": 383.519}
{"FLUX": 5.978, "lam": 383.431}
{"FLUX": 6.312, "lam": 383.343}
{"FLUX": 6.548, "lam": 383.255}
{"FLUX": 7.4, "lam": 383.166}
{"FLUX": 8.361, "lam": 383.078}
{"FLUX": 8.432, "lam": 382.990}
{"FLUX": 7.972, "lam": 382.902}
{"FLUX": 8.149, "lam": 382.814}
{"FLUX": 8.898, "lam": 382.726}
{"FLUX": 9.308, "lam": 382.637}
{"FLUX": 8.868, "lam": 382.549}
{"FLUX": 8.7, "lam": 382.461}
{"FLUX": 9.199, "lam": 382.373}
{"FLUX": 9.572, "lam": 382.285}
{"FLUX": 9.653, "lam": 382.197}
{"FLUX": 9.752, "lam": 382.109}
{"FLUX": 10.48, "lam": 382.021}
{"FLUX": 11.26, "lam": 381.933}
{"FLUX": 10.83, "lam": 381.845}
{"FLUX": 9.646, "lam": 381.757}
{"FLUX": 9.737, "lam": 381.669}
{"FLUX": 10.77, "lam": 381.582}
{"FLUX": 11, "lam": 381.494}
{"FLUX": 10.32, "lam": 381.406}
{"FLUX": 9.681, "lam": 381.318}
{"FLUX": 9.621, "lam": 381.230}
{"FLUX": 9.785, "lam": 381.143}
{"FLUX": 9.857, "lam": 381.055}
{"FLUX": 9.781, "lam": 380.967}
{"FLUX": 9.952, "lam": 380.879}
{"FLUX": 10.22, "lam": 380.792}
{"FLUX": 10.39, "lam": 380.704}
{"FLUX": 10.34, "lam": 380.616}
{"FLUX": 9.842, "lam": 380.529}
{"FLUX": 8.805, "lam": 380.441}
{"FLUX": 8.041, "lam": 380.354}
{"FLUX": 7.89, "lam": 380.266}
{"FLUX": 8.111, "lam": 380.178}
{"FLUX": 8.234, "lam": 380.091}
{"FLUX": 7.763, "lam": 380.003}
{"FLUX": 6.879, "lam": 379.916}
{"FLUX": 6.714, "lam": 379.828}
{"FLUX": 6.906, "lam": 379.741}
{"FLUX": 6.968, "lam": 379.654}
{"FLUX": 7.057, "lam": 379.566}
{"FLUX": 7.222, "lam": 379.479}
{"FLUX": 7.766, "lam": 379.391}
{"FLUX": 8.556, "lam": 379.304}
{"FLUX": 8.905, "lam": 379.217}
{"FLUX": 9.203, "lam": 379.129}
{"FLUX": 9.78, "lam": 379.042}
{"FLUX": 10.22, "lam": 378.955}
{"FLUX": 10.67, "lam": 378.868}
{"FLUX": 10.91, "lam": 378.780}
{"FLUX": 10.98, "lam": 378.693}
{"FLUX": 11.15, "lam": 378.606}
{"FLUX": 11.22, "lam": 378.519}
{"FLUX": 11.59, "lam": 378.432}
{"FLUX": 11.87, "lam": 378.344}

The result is 1.4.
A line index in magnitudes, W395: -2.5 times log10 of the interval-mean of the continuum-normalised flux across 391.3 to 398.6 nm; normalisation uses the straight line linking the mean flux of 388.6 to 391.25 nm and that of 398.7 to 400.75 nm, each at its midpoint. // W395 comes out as 0.152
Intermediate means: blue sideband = 9.79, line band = 9.9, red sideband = 13.1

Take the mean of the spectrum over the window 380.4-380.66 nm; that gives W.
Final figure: 9.67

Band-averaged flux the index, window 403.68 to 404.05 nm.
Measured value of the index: 13.6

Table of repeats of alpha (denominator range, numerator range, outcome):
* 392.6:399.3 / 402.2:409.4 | 1.36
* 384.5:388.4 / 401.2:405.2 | 1.47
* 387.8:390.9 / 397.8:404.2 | 1.49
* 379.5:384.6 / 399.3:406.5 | 1.72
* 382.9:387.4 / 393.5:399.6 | 1.19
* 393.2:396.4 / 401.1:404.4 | 1.40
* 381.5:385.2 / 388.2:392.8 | 1.20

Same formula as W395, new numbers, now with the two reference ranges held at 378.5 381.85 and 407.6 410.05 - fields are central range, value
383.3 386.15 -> 0.077 mag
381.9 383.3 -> 0.071 mag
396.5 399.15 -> 0.131 mag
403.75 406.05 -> -0.129 mag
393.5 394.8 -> 0.050 mag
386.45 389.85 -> 0.051 mag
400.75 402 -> -0.209 mag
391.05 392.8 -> -0.088 mag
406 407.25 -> -0.010 mag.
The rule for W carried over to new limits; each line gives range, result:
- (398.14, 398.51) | 12.1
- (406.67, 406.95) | 12.4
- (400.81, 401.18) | 13.1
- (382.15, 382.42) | 9.47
